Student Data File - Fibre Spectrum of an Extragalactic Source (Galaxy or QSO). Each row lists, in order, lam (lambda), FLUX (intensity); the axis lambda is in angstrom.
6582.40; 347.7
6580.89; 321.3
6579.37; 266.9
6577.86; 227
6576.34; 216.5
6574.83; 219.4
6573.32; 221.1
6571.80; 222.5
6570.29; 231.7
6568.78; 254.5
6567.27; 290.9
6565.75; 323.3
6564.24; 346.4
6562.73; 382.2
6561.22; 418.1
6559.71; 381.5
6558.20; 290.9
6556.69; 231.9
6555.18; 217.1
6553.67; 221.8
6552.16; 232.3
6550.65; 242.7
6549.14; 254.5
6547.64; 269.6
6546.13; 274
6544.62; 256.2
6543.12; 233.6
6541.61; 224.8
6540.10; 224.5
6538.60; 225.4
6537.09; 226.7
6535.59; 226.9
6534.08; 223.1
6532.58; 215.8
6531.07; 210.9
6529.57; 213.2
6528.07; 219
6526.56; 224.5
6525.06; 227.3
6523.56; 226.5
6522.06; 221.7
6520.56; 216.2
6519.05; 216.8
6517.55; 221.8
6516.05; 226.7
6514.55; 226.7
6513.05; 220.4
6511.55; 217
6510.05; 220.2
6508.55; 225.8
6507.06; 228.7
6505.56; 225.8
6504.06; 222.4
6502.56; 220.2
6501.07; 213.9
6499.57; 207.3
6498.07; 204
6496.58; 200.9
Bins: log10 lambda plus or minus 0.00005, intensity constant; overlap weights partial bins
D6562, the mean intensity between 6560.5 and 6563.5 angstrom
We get 400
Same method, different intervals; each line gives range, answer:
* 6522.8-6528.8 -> 224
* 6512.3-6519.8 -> 223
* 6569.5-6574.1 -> 225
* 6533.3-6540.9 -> 225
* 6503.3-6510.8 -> 225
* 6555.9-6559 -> 263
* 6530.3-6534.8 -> 217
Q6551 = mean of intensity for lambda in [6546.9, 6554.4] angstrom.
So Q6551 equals 244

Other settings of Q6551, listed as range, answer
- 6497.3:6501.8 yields 208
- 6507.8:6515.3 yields 222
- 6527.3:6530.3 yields 216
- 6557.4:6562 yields 362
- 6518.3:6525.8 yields 222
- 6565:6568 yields 306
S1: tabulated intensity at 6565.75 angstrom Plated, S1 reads 323.3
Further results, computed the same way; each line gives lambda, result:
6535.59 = 226.9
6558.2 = 290.9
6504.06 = 222.4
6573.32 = 221.1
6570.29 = 231.7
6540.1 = 224.5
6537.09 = 226.7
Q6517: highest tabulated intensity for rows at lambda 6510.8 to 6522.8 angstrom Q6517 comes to 226.7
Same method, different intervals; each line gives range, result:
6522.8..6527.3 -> 227.3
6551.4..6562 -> 418.1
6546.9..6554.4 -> 269.6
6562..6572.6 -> 382.2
